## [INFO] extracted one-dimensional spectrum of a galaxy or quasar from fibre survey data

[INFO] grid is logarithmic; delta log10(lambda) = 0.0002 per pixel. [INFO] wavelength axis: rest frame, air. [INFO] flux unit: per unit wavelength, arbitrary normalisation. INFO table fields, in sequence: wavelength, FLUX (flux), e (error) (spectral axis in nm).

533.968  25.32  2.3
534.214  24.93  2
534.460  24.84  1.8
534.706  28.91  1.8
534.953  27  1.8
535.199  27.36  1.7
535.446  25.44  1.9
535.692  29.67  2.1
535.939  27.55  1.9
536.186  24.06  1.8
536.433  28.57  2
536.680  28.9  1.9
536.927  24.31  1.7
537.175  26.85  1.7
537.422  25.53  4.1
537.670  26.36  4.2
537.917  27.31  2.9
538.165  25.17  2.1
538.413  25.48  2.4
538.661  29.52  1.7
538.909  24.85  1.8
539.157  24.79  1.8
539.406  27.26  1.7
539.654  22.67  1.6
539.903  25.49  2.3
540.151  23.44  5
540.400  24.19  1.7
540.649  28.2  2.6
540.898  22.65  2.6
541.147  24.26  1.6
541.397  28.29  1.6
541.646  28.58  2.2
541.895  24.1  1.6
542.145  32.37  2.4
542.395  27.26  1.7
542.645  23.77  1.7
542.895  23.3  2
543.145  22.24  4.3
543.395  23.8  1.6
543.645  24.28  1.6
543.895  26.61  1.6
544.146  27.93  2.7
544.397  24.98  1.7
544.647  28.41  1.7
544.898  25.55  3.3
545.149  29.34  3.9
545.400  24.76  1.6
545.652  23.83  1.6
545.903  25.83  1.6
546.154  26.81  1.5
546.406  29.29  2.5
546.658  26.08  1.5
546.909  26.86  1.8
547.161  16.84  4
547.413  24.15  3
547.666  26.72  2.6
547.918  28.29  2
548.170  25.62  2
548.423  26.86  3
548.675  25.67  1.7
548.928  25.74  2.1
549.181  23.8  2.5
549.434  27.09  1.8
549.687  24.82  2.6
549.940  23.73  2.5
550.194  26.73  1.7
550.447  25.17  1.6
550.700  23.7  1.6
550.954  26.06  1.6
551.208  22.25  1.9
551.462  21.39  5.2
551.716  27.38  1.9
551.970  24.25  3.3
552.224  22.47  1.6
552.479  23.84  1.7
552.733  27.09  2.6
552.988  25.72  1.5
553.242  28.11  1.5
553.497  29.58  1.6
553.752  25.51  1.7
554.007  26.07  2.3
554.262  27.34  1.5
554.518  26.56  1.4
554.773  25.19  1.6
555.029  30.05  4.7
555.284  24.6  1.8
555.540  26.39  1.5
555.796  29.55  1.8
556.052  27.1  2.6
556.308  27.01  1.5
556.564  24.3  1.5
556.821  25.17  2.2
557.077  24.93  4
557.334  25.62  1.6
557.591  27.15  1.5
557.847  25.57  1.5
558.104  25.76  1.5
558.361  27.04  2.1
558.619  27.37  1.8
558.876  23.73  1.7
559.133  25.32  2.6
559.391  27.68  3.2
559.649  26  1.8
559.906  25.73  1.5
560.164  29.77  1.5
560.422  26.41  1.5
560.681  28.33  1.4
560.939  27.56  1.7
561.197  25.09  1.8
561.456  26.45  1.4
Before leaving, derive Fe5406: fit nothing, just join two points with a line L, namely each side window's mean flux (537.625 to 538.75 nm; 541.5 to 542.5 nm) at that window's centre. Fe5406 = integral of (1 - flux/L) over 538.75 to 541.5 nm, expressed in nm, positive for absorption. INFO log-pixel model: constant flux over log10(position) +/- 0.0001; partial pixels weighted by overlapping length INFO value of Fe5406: 0.23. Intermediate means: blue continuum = 26.7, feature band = 25.1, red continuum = 28.1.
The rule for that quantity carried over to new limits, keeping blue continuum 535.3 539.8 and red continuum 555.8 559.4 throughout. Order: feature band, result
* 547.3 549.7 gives 0.023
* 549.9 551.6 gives 0.128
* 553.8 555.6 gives -0.032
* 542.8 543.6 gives 0.093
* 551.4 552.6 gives 0.098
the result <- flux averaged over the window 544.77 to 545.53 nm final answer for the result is 26.5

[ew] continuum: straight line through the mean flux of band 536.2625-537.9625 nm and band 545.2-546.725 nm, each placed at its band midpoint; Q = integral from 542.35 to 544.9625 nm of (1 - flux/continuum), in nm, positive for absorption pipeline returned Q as 0.11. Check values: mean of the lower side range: 26.7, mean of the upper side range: 26.2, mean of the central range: 25.2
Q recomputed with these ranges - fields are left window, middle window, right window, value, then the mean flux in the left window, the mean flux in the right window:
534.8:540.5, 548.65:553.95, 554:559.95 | 0.21 nm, 26.2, 26.3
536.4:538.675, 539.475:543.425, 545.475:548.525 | 0.12 nm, 26.6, 25.6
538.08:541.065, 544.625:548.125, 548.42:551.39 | -0.10 nm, 25.3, 25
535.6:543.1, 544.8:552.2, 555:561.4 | 0.28 nm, 26.1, 26.5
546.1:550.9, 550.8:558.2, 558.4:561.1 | 0.07 nm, 25.5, 26.8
